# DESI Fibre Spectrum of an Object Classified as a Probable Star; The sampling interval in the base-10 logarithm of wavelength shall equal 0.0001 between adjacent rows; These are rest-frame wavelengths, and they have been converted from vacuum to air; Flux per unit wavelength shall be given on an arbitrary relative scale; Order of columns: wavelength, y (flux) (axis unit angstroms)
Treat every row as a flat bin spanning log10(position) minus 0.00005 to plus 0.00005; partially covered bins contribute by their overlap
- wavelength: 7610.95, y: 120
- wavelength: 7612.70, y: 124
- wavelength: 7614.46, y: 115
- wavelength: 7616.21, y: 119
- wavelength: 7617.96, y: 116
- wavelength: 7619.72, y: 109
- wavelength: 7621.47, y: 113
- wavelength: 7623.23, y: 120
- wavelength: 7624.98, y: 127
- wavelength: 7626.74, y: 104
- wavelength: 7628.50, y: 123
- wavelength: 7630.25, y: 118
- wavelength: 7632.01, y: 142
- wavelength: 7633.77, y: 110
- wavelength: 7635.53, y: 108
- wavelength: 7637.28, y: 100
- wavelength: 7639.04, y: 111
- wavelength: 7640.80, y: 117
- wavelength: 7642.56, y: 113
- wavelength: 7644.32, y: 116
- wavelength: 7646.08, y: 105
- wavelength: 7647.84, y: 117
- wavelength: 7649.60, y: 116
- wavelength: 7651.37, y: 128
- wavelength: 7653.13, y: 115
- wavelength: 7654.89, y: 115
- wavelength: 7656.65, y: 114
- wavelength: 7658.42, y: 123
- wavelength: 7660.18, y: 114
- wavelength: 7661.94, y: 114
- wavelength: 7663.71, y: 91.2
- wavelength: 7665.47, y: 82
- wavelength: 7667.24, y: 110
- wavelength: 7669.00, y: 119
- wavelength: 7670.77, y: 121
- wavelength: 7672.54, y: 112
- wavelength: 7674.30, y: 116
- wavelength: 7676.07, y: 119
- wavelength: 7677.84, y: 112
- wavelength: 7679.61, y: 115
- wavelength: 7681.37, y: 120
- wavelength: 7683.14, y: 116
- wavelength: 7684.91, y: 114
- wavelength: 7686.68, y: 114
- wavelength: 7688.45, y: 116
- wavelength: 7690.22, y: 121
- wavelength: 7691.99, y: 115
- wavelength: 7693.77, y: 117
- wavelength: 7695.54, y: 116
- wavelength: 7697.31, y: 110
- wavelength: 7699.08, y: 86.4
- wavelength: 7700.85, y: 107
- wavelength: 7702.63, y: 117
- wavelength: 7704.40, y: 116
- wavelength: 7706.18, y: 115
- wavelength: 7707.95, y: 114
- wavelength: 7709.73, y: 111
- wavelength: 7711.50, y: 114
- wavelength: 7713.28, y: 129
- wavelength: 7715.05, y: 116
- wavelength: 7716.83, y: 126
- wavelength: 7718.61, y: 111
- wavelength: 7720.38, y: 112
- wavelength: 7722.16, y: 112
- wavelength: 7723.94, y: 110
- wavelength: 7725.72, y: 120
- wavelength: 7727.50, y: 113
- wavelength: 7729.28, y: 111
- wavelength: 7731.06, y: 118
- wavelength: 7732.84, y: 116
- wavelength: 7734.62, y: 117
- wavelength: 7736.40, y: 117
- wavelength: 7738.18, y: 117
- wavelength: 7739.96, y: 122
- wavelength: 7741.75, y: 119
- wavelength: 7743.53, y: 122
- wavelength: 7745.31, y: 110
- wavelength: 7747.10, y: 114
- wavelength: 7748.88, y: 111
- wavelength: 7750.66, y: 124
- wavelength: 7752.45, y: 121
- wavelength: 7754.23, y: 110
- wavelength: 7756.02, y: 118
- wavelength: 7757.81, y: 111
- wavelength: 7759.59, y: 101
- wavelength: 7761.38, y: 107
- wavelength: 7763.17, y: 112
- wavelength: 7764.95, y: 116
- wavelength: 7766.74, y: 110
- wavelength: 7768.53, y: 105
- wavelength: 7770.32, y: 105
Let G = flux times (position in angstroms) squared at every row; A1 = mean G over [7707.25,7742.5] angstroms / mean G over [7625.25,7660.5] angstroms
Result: 1.03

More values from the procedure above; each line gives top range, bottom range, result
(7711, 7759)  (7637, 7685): 1.05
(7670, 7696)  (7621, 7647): 1.02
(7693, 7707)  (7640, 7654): 0.97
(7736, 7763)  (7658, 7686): 1.04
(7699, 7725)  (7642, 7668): 1.04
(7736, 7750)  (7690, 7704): 1.06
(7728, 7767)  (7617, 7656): 1.02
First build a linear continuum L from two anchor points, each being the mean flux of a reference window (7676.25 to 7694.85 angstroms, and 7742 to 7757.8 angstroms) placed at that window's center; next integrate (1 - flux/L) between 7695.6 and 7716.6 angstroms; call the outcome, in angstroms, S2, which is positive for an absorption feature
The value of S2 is 0.6 angstroms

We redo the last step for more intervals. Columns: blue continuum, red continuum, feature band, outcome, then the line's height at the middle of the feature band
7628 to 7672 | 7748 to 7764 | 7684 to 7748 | -1.0 angstroms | 113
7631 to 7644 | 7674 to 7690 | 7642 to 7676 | 0.7 angstroms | 115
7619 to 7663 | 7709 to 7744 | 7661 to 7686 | 1.0 angstroms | 116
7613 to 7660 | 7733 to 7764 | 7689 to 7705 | 0.5 angstroms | 115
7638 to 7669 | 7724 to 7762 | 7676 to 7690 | -0.3 angstroms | 113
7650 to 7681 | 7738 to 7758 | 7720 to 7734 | 0.2 angstroms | 116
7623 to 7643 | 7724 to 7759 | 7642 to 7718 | 1.4 angstroms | 116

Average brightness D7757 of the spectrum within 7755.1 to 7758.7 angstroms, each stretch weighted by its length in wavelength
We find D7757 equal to 114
